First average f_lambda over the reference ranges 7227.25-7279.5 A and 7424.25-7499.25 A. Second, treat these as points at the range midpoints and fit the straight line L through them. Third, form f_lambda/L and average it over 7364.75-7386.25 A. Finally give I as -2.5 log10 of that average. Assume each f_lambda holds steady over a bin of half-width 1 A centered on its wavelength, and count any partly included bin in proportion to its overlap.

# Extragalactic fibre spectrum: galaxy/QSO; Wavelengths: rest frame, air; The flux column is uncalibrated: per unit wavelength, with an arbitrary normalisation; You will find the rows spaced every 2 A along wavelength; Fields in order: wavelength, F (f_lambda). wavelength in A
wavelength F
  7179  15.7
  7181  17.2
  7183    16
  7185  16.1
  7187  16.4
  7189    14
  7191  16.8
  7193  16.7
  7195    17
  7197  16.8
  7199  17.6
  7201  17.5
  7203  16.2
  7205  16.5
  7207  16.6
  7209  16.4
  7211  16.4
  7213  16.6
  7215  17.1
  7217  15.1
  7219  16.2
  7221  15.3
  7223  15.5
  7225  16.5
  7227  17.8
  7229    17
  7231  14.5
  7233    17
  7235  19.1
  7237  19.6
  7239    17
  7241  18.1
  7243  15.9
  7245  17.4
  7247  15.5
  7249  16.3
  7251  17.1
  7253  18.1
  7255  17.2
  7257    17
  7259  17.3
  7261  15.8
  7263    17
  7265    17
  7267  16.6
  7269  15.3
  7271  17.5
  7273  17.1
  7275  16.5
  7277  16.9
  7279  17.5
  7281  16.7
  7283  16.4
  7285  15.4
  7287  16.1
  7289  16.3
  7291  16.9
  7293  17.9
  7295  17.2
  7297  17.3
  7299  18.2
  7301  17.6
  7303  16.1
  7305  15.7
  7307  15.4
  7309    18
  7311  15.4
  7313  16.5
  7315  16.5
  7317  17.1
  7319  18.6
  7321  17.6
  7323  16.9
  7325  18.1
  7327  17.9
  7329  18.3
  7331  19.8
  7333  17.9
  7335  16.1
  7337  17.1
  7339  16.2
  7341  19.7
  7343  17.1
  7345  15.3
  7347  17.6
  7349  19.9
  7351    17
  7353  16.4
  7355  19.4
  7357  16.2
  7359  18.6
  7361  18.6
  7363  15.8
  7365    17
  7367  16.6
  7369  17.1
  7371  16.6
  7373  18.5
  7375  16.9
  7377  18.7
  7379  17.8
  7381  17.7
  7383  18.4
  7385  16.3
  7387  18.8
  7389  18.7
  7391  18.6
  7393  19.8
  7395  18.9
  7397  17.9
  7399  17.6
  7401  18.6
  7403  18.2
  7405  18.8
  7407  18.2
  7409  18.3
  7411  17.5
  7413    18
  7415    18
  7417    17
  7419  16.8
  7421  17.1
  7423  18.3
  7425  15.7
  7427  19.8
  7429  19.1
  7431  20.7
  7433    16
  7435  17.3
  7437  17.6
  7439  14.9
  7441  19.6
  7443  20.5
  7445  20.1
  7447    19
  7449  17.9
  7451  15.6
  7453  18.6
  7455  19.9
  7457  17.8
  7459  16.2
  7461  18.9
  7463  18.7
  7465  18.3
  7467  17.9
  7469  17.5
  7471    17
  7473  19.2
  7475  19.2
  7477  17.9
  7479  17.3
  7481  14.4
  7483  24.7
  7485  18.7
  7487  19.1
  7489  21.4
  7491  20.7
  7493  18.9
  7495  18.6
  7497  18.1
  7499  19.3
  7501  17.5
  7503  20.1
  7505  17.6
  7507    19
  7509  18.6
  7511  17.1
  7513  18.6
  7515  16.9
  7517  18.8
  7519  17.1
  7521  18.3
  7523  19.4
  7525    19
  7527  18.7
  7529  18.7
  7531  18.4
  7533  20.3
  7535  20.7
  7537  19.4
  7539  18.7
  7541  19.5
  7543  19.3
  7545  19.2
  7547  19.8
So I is 0.03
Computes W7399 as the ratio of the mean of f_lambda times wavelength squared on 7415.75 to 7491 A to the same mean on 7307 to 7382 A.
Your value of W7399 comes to 1.1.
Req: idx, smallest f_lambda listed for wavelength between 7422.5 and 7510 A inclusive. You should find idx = 14.4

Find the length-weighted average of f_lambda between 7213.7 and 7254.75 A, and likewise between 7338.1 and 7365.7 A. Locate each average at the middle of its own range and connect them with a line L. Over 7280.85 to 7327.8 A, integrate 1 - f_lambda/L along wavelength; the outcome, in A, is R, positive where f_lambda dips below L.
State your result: 0.9 A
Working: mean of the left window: 16.8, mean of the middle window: 16.9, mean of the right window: 17.5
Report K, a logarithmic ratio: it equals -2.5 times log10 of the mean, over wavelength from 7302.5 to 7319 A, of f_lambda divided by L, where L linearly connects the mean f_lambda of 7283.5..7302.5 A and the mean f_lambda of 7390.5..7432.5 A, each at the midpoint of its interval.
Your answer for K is 0.04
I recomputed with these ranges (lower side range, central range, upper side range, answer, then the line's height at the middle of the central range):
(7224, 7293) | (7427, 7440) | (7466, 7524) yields 0.02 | 18.1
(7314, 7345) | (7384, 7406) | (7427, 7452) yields -0.02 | 18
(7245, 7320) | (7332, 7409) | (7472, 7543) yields -0.01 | 17.6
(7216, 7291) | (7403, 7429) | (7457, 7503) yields 0.01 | 18.1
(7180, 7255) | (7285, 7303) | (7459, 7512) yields 0.01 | 17.2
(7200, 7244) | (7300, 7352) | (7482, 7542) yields 0.02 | 17.6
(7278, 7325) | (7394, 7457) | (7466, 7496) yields 0.01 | 18.2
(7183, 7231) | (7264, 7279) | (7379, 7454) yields 0.01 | 16.9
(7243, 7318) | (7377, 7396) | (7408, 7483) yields -0.05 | 17.6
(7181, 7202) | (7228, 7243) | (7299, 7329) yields -0.04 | 16.7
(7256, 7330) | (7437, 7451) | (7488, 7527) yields -0.01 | 18.2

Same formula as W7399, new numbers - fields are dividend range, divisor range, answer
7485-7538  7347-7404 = 1.09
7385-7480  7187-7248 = 1.15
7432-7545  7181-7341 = 1.17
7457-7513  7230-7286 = 1.17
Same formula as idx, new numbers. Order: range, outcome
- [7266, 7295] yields 15.3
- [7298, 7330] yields 15.4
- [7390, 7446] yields 14.9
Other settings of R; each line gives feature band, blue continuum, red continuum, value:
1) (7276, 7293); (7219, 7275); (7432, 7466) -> 0.5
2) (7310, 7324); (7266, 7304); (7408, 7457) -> 0.1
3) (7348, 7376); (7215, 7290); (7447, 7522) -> 0.1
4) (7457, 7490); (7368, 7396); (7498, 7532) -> -0.4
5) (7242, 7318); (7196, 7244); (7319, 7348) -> 2.0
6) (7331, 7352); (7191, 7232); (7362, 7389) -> -0.3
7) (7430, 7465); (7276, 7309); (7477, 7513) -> 0.3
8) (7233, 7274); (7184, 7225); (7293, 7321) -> -1.1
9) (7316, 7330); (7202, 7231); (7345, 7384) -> -0.5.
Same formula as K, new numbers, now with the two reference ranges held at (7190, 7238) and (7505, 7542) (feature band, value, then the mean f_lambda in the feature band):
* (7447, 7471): 0.02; 17.9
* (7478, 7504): -0.04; 19.1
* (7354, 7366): 0.00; 17.6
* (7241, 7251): 0.03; 16.5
